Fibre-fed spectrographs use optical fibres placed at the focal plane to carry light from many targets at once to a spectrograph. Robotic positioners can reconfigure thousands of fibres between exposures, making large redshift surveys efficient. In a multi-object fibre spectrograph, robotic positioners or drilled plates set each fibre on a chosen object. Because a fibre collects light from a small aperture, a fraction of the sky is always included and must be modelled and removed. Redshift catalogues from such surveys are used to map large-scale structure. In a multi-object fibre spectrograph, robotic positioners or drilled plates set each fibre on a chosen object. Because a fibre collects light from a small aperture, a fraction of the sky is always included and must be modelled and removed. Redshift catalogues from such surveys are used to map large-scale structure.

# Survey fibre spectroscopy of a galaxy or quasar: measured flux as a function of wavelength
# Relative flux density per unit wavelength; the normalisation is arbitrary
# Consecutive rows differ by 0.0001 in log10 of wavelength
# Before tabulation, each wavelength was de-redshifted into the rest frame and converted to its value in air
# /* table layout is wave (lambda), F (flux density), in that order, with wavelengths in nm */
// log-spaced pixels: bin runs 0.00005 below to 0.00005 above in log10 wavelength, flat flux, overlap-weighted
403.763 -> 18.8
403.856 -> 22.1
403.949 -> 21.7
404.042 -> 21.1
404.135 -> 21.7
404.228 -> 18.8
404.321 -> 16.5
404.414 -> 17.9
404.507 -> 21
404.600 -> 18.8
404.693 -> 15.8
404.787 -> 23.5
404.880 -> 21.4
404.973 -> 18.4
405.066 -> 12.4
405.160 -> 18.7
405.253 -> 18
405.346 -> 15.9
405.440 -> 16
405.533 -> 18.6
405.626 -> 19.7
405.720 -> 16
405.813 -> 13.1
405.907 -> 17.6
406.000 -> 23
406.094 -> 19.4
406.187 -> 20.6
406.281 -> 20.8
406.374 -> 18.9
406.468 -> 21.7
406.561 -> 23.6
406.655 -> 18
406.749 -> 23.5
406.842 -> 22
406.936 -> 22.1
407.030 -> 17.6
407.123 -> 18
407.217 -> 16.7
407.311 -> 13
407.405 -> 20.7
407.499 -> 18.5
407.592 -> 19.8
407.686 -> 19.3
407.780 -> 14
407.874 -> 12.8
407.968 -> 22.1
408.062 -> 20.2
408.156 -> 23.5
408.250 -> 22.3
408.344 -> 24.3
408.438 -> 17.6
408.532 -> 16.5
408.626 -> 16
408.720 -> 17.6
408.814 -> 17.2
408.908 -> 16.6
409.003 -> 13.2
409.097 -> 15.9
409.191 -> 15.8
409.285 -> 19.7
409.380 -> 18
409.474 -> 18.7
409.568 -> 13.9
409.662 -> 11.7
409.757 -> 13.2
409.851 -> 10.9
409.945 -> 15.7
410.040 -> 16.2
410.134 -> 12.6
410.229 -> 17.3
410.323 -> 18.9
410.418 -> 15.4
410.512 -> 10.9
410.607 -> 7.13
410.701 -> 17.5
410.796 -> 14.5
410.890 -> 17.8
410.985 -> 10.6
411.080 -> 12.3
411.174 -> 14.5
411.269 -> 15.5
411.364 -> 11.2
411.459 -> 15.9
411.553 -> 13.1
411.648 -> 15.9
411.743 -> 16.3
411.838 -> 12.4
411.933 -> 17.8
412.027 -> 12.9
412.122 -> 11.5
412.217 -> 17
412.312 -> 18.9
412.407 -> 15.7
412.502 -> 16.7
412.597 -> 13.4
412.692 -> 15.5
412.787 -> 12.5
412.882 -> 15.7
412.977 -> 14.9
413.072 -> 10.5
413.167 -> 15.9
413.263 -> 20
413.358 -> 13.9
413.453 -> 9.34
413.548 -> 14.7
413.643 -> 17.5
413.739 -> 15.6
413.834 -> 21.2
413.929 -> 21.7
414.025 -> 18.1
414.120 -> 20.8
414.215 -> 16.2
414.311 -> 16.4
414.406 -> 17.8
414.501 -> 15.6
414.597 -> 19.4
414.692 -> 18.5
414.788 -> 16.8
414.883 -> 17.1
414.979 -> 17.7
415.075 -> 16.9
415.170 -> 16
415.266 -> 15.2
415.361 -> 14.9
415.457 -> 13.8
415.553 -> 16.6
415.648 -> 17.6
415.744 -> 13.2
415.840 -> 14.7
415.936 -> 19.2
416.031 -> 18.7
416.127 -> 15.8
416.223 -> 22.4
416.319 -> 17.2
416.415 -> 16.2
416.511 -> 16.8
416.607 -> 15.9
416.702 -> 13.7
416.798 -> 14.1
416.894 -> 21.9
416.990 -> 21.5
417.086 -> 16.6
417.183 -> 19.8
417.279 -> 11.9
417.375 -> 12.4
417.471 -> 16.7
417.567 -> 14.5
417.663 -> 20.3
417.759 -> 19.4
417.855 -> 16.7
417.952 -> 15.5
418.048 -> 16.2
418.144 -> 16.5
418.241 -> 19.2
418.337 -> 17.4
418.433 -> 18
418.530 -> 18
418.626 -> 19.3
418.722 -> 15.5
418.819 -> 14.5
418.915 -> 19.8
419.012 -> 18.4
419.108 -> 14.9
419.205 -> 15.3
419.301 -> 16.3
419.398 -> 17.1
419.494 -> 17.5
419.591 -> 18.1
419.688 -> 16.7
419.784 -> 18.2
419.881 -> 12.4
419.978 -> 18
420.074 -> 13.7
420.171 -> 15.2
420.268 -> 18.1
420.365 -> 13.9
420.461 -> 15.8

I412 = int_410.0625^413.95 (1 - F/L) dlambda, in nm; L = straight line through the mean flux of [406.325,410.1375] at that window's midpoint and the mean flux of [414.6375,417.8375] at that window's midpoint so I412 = 0.55 nm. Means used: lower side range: 17.9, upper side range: 16.8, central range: 14.9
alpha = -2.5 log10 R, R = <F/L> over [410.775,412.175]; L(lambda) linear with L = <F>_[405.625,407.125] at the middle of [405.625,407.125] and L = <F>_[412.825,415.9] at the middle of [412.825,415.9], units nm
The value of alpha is 0.24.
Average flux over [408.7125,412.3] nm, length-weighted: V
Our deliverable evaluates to 14.8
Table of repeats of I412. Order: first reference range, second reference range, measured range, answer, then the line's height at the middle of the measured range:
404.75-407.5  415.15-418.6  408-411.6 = 0.48 nm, 18.2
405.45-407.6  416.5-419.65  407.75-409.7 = 0.13 nm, 18.8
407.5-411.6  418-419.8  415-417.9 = 0.03 nm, 16.9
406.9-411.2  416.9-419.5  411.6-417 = 0.15 nm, 16.8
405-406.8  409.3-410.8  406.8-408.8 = -0.23 nm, 16.9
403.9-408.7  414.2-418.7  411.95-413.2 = 0.21 nm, 17.7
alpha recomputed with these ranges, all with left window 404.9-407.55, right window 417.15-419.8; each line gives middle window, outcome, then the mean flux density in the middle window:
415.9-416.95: -0.02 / 17.5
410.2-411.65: 0.26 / 14.2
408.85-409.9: 0.19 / 15.3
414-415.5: 0.03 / 16.9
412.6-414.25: 0.10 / 16.1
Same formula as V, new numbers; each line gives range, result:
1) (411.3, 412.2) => 14.2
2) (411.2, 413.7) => 14.8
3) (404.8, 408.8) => 18.8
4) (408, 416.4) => 16.1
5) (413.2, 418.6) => 17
